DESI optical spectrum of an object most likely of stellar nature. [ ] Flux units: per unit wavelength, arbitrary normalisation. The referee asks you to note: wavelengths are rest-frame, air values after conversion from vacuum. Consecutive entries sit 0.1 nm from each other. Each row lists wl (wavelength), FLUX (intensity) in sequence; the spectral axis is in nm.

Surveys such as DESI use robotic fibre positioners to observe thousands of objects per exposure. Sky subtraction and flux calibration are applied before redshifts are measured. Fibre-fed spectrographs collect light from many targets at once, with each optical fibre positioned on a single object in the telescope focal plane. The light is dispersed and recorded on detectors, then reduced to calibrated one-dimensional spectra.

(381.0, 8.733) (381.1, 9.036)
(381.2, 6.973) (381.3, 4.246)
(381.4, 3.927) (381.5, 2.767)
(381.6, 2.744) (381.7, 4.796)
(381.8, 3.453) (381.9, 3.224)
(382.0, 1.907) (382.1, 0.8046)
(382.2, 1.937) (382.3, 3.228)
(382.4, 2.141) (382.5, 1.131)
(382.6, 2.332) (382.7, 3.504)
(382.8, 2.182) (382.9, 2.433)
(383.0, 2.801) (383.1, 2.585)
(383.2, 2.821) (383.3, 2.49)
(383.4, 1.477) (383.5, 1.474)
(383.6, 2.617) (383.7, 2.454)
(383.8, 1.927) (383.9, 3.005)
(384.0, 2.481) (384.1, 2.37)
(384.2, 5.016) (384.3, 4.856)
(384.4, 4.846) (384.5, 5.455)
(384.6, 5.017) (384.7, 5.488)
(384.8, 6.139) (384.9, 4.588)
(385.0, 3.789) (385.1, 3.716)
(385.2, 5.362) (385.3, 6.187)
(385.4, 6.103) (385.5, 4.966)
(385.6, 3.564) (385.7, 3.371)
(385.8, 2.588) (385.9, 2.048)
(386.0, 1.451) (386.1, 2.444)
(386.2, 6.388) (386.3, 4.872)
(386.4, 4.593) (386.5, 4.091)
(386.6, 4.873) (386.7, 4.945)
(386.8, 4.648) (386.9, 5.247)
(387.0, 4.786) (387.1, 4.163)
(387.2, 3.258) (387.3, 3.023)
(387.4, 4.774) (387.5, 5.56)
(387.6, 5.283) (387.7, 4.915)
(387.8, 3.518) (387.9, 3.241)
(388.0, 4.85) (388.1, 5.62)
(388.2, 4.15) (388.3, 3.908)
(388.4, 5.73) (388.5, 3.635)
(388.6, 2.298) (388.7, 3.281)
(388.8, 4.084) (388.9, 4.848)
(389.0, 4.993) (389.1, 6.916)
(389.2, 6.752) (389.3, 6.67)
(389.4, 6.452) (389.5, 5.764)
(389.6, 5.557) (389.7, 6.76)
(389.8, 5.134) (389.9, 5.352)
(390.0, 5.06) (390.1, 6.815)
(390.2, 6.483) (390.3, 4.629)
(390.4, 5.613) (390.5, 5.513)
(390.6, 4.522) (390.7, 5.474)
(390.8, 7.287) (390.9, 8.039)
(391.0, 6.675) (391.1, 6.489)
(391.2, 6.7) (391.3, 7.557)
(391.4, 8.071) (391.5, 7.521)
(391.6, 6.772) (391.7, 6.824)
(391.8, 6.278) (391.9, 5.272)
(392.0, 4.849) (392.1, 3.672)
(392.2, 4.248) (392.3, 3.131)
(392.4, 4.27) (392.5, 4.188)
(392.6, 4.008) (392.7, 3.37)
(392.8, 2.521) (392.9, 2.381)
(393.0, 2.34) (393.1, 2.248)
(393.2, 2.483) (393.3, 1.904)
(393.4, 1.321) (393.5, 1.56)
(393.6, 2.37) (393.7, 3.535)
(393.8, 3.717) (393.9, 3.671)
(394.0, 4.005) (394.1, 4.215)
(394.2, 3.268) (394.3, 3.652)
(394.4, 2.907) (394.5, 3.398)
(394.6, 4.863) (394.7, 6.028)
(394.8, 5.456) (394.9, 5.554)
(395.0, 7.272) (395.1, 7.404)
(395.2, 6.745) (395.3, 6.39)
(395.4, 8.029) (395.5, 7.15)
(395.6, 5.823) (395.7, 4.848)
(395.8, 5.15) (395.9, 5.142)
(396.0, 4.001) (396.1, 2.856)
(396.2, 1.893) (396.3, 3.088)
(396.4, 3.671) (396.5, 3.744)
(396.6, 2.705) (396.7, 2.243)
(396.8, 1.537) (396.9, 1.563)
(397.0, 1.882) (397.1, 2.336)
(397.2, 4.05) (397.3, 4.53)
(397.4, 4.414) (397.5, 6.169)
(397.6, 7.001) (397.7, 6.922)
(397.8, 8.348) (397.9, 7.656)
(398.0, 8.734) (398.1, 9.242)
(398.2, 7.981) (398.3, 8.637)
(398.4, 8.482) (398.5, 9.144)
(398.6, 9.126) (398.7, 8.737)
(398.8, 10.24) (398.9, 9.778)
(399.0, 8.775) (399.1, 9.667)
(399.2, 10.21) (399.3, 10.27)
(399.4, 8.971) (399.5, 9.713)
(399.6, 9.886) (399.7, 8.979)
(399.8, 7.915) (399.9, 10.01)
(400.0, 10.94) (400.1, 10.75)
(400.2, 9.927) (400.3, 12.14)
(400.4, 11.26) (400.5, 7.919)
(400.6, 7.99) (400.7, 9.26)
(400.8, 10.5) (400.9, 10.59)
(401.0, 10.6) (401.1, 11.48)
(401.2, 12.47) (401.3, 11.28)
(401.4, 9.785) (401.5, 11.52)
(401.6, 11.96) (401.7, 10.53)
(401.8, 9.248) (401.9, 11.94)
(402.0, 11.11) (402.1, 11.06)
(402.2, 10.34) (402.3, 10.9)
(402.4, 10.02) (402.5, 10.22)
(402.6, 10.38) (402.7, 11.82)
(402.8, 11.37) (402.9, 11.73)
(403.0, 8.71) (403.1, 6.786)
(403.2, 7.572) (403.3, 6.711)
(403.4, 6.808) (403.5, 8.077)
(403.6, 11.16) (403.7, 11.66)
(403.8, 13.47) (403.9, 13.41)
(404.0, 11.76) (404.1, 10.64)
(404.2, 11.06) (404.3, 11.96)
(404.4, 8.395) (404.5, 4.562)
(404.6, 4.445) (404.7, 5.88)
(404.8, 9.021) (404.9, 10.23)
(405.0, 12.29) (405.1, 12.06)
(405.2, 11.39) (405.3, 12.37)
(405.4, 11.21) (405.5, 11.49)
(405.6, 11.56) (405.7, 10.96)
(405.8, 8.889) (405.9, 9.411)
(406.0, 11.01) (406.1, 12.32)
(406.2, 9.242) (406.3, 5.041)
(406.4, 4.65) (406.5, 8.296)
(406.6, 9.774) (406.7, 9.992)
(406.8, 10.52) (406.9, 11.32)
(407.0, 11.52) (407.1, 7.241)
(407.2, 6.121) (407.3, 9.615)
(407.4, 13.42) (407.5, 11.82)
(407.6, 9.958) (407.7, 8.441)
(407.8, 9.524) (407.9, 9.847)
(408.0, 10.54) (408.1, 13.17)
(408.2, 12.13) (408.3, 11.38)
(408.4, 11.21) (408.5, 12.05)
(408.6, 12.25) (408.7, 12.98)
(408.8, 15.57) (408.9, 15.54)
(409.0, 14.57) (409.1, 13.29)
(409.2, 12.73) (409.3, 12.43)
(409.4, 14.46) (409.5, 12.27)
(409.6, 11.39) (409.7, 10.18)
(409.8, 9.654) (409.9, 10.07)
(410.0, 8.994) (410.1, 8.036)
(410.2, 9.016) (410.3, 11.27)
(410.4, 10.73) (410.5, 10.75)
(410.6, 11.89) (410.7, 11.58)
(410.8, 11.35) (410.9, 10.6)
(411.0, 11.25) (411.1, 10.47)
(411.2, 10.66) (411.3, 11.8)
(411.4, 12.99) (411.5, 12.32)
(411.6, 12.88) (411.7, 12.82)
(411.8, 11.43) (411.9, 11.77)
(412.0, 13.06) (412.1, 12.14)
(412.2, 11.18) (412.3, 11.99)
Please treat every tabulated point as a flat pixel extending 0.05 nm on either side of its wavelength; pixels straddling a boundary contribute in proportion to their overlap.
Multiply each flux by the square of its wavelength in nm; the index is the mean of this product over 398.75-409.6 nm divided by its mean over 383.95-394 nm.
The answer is 2.4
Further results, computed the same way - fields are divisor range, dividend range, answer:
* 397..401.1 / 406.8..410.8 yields 1.36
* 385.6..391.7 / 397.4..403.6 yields 1.99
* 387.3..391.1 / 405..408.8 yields 2.17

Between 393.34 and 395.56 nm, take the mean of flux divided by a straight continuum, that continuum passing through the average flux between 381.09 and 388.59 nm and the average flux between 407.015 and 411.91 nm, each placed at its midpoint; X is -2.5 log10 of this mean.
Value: 0.42 mag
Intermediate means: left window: 3.81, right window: 11.4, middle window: 4.65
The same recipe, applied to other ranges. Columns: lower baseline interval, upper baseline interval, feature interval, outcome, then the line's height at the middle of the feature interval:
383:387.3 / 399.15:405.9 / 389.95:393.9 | 0.288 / 6.34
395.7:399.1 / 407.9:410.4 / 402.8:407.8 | 0.007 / 9.85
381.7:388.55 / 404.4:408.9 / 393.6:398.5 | 0.363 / 7.02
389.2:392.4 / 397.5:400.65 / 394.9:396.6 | 0.455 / 7.87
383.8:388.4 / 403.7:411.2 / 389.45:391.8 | -0.108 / 5.68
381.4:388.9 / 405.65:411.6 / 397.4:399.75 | -0.117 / 7.81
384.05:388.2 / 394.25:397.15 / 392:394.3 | 0.360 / 4.4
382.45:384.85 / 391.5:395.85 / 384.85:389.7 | -0.240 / 3.65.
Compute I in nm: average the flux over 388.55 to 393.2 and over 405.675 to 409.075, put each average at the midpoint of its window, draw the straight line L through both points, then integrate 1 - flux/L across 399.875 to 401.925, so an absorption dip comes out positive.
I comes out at -0.493 nm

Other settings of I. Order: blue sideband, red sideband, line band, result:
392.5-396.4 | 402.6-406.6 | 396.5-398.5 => 0.133 nm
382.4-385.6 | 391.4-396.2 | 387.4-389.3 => -0.351 nm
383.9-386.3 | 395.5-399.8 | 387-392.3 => -0.331 nm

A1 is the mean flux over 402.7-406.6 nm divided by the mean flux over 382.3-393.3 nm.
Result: 2.2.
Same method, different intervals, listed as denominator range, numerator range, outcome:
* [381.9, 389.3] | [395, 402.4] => 2.05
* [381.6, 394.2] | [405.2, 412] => 2.60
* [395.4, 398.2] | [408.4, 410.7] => 2.45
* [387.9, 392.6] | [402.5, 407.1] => 1.79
